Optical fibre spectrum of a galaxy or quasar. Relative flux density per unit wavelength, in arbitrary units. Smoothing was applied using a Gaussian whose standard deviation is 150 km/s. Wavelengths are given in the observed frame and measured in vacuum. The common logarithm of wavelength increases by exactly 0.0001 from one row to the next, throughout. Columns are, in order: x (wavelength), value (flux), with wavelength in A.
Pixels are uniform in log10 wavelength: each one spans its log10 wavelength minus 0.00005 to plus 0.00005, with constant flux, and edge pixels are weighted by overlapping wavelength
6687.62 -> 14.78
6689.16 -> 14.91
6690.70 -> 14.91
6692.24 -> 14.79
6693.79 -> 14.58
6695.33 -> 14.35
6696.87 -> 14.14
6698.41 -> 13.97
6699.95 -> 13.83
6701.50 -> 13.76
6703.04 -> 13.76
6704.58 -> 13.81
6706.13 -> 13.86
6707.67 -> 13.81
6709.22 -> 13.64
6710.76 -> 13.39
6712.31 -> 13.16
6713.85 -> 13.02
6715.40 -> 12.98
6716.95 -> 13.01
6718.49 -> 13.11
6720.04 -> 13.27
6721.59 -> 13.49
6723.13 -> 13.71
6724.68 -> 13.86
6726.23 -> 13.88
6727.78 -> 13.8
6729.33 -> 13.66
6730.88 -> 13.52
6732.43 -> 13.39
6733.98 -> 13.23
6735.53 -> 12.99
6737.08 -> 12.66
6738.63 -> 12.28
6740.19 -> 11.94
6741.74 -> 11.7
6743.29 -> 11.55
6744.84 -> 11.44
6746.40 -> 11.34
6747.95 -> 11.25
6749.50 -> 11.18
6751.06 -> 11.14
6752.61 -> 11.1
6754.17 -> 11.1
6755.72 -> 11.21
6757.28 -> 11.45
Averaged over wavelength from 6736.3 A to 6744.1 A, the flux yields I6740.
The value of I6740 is 12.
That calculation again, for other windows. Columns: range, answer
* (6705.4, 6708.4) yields 13.9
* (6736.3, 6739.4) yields 12.5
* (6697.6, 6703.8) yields 13.8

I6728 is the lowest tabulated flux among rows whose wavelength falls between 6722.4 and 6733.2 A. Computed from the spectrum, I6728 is 13.39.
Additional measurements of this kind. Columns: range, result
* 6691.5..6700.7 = 13.83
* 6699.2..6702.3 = 13.76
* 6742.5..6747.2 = 11.34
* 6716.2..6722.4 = 13.01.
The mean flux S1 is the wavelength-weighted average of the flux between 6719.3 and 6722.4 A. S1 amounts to 13.4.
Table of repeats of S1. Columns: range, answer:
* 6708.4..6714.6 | 13.3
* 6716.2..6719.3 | 13.1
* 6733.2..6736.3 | 13.1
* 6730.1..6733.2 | 13.5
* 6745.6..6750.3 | 11.2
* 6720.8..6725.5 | 13.7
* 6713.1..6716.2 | 13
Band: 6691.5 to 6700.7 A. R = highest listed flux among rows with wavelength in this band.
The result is 14.79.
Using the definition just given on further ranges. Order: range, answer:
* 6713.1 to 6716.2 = 13.02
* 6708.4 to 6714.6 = 13.64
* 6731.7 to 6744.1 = 13.39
